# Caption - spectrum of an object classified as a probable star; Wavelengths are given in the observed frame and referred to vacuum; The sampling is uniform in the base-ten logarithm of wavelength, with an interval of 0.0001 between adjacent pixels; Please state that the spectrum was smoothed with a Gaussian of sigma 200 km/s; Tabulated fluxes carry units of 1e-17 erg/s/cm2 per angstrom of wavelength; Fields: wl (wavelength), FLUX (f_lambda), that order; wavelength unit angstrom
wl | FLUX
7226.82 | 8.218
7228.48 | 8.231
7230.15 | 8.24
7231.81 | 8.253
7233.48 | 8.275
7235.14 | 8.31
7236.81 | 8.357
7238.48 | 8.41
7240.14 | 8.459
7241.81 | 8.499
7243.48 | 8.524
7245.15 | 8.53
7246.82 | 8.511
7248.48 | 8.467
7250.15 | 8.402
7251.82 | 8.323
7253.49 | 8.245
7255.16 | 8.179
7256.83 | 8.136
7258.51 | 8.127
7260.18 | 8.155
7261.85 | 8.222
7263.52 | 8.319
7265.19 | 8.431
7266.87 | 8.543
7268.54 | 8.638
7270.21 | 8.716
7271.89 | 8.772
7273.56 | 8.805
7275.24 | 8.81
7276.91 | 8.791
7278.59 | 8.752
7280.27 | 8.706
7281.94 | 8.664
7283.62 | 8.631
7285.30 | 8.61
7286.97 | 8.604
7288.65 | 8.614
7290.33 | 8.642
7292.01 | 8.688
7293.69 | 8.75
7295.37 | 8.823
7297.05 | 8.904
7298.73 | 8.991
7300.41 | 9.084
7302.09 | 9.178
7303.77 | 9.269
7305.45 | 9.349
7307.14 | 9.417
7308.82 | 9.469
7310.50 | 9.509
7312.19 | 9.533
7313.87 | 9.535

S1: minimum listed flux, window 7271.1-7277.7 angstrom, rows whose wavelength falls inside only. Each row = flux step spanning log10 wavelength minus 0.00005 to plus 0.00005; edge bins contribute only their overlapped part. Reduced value 8.772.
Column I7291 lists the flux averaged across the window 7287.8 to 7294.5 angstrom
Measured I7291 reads 8.67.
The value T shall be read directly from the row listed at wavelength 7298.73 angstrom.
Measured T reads 8.991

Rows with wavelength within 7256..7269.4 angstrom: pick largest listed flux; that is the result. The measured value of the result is 8.638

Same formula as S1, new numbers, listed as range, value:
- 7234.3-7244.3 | 8.31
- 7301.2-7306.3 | 9.178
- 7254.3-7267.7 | 8.127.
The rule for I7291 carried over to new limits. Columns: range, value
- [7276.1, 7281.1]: 8.74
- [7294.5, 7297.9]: 8.86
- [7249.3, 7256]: 8.29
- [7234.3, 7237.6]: 8.34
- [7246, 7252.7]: 8.43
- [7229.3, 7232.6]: 8.25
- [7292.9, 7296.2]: 8.79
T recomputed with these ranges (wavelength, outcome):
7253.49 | 8.245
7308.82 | 9.469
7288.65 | 8.614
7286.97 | 8.604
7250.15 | 8.402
